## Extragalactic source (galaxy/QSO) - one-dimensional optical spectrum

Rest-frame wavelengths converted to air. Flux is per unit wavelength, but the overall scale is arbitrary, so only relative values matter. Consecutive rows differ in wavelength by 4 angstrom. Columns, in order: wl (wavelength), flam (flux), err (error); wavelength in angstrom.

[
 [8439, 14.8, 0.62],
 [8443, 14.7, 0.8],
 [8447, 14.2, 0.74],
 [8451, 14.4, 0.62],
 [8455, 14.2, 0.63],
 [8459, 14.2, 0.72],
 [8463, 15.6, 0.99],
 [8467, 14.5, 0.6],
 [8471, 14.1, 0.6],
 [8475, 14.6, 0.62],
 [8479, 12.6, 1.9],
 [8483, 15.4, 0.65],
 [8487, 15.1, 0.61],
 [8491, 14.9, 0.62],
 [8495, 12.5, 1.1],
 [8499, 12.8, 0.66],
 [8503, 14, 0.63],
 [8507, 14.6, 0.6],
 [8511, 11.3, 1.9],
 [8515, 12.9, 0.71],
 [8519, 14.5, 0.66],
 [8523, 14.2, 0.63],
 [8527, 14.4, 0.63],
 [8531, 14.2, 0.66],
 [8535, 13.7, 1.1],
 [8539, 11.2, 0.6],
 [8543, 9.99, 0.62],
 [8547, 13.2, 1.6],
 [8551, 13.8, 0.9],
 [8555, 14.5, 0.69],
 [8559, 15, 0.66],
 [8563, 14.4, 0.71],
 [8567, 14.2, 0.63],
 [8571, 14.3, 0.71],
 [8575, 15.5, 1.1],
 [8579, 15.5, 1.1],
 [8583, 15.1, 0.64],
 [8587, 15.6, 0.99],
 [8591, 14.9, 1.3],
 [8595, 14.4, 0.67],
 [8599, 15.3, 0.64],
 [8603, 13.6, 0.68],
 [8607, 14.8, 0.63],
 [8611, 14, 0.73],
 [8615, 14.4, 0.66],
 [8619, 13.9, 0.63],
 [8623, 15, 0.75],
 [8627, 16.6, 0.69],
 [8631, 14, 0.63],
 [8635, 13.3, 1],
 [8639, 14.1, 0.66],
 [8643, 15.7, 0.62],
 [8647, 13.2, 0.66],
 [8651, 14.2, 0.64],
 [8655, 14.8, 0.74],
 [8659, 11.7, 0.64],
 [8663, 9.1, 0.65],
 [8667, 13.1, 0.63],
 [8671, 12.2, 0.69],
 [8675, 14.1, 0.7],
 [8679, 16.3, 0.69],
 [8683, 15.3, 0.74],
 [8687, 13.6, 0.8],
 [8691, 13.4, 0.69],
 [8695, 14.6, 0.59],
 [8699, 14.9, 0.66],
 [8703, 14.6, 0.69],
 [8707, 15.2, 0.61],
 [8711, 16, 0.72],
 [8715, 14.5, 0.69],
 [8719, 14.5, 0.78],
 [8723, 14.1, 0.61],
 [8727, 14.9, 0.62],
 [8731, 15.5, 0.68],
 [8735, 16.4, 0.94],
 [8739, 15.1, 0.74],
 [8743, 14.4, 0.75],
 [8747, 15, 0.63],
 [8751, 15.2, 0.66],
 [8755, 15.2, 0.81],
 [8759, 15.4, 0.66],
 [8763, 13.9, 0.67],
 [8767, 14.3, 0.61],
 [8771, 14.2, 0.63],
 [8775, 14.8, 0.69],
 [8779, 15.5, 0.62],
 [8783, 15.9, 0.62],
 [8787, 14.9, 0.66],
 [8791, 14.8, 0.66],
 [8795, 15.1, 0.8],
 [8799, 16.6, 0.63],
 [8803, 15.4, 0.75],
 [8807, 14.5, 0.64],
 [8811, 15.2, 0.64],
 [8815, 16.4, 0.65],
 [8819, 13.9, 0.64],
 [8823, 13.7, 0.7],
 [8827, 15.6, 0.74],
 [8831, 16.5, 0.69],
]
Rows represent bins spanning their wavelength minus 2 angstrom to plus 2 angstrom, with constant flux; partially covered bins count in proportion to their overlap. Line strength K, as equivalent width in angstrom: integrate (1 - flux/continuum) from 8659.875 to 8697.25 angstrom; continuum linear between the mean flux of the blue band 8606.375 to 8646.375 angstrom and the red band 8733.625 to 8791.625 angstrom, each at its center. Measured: 3.1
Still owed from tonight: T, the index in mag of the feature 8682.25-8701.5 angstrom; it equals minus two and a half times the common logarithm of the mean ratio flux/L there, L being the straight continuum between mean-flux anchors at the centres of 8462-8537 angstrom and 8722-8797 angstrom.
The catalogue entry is 0.03 mag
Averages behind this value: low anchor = 14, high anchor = 15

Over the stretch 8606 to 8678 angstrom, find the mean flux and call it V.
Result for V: 13.8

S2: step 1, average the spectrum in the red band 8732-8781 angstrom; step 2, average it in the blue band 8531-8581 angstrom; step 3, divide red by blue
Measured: 1.08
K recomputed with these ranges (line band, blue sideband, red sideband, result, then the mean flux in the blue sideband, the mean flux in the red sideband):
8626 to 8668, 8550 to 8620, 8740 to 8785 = 3.34 angstrom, 14.6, 14.9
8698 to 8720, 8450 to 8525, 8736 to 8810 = -0.25 angstrom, 14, 15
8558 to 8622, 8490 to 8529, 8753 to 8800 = -3.07 angstrom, 13.6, 15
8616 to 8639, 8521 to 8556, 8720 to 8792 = -0.97 angstrom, 13.2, 15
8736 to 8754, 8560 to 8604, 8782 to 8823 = 0.08 angstrom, 14.8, 15.2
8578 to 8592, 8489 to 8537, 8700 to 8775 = -1.22 angstrom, 13.7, 14.9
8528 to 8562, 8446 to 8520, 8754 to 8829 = 2.26 angstrom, 14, 15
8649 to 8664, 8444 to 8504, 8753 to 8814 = 2.08 angstrom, 14.2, 15.1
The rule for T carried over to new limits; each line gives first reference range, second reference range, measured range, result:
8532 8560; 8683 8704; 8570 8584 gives -0.142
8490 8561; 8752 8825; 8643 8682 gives 0.068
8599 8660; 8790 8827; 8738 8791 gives 0.000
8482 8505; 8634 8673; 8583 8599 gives -0.116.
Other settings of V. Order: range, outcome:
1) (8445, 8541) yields 13.9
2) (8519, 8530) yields 14.3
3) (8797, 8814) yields 15.5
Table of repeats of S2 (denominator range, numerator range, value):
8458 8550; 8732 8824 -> 1.10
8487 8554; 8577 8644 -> 1.10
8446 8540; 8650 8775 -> 1.03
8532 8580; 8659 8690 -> 0.97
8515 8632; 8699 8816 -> 1.06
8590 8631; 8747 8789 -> 1.02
